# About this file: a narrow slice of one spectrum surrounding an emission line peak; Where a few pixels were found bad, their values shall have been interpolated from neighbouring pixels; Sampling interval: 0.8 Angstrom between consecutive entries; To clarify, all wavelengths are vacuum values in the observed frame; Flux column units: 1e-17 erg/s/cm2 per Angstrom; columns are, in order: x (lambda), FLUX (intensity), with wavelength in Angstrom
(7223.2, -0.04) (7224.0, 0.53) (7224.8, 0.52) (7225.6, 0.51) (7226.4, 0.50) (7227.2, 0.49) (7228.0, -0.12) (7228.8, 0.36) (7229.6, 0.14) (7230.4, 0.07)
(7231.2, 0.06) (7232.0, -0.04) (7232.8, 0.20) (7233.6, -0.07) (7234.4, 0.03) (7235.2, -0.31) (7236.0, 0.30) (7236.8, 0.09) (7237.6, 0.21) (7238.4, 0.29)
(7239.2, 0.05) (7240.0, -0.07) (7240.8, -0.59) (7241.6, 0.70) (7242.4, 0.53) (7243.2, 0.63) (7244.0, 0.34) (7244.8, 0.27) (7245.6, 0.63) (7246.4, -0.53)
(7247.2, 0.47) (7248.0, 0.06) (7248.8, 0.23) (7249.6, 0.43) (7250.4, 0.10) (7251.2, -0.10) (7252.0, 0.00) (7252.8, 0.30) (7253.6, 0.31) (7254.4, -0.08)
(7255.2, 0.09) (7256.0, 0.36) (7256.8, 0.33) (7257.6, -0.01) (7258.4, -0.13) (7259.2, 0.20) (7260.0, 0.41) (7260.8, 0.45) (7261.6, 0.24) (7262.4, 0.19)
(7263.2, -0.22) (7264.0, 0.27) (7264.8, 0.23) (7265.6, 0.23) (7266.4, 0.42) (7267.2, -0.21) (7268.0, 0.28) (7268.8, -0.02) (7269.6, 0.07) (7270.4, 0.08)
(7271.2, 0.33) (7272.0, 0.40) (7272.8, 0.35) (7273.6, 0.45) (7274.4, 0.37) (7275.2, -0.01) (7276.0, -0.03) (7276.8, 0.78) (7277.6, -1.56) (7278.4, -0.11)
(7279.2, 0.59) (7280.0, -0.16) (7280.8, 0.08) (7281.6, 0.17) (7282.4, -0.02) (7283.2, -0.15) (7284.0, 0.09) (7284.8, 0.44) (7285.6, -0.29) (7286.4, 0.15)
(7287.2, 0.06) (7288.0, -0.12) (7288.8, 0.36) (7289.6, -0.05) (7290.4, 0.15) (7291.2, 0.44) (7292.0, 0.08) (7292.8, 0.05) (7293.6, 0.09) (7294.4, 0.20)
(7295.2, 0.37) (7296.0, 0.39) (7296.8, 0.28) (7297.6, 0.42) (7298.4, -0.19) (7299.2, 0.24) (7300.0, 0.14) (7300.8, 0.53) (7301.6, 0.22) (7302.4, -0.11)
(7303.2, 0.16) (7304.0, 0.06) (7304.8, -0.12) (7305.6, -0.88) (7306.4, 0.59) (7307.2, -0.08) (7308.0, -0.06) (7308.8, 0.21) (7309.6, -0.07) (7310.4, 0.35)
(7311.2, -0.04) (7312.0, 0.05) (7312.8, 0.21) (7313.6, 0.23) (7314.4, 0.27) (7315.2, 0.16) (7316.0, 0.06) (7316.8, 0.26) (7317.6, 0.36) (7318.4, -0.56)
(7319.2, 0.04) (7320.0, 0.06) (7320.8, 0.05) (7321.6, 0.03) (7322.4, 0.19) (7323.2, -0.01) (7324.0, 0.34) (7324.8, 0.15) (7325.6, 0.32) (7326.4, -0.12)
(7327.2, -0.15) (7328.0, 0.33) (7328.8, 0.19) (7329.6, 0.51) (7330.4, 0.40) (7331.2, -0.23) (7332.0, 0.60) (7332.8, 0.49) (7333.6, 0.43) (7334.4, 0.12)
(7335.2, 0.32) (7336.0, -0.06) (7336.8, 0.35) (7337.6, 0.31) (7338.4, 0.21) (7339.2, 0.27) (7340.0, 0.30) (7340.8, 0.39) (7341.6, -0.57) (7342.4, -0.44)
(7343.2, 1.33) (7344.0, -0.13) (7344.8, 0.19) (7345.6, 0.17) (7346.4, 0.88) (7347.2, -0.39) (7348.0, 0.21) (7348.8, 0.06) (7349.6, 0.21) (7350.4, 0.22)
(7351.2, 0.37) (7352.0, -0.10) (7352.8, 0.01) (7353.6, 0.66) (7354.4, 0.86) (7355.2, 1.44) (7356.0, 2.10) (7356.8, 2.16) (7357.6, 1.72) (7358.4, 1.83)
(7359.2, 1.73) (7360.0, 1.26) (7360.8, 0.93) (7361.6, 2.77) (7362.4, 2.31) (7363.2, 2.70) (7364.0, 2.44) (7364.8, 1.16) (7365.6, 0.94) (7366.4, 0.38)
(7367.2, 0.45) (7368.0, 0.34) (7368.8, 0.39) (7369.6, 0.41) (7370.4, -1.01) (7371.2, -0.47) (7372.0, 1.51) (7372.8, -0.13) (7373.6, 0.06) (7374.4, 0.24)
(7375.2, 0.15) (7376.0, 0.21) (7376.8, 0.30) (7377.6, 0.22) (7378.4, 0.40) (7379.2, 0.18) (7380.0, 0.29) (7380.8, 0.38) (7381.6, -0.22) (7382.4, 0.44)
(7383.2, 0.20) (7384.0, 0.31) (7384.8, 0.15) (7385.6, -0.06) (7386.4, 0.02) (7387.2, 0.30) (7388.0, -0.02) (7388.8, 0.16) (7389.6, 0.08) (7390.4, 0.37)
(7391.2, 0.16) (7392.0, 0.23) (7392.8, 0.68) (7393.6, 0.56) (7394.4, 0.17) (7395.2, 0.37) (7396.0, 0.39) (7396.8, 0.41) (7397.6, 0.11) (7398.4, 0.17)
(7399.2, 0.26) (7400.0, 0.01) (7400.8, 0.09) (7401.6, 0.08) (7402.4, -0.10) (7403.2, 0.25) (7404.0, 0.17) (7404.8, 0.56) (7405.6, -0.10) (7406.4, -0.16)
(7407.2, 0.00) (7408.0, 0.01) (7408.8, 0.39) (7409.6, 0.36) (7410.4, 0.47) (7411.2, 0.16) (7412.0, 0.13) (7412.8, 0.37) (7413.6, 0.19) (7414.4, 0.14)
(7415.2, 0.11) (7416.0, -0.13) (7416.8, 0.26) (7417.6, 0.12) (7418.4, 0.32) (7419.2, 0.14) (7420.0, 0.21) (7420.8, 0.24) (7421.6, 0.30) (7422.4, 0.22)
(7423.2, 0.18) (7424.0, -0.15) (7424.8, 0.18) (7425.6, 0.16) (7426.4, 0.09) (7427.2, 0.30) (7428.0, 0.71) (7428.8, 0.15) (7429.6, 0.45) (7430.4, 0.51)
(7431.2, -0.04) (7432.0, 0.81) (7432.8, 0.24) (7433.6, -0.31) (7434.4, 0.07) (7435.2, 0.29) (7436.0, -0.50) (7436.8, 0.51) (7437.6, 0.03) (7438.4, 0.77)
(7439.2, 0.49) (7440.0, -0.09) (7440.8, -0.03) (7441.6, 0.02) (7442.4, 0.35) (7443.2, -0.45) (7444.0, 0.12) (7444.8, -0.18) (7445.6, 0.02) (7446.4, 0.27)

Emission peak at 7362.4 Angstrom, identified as [O II] 3727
